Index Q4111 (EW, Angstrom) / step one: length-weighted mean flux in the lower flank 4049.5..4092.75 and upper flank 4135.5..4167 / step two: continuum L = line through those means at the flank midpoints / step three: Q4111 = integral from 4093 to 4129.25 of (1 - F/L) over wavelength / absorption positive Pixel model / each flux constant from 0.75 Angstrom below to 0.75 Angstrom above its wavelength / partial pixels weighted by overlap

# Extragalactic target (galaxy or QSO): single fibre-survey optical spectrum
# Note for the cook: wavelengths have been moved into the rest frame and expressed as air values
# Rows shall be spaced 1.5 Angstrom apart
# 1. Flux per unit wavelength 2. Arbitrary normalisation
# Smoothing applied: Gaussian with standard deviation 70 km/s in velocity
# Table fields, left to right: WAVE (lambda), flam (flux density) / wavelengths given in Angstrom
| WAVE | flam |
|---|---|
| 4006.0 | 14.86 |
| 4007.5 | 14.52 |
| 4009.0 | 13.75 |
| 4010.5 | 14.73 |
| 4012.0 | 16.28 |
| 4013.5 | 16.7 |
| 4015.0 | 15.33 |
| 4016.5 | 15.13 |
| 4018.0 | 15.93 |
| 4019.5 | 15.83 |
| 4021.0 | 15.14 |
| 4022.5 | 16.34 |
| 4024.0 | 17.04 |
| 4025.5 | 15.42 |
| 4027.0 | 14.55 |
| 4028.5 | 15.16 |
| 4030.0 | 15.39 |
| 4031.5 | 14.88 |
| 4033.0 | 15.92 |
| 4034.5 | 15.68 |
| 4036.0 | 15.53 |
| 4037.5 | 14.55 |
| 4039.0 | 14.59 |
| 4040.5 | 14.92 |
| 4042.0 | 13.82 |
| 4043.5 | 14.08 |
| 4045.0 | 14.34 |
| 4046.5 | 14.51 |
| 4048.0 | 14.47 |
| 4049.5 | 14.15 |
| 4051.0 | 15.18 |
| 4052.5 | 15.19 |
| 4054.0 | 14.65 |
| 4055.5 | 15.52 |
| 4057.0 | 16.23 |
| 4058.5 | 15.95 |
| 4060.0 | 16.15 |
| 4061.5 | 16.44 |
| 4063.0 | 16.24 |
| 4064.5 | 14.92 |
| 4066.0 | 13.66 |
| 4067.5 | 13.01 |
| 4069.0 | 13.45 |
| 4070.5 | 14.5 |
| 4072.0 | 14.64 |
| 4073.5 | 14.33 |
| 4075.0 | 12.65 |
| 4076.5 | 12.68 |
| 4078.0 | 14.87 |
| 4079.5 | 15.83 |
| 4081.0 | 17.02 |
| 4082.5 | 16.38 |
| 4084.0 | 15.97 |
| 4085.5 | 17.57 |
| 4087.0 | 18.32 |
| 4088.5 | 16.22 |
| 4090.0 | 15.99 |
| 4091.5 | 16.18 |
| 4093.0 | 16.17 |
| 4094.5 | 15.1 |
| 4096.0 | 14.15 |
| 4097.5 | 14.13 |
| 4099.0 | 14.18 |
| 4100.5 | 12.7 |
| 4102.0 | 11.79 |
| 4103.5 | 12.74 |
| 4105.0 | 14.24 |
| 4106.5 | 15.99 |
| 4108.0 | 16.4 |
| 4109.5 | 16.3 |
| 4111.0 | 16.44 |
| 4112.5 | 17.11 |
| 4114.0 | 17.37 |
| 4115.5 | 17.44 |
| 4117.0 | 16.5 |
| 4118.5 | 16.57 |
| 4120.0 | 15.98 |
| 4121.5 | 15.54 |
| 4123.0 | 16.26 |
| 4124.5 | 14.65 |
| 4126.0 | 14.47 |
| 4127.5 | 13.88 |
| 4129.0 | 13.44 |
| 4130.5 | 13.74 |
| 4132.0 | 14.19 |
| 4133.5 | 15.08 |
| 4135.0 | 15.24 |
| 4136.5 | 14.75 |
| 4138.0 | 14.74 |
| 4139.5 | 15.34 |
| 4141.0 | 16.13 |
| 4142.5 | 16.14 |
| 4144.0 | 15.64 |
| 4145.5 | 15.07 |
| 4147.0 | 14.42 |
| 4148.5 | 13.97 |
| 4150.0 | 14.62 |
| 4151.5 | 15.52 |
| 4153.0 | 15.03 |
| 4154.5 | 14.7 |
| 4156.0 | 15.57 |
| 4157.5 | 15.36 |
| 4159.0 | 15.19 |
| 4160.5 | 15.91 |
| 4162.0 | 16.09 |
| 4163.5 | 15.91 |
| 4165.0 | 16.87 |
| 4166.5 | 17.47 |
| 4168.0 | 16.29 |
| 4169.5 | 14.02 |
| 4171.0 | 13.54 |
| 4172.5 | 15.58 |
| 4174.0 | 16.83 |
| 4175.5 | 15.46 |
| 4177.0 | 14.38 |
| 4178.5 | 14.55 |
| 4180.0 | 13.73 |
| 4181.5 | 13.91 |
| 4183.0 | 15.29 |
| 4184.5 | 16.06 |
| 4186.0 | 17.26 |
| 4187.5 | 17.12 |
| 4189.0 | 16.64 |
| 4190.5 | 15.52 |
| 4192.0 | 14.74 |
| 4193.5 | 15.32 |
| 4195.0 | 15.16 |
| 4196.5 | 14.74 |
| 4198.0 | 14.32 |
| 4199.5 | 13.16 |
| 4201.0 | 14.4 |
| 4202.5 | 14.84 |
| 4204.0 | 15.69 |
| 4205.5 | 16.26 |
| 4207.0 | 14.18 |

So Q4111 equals 0.5 Angstrom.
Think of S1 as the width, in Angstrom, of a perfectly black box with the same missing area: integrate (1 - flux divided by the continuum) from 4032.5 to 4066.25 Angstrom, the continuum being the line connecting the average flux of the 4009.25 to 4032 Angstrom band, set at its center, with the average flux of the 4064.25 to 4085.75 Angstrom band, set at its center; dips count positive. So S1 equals 0.0 Angstrom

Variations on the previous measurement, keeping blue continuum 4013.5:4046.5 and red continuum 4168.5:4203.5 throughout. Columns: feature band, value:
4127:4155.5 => 0.54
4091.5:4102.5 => 0.68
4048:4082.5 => 0.68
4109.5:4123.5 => -1.31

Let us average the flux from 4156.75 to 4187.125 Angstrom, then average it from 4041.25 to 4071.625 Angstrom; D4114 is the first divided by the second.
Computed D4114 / 1.05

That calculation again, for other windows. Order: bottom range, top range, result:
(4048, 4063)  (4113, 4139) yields 0.99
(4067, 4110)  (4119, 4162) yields 1.01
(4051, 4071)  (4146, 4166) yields 1.02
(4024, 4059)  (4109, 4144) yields 1.03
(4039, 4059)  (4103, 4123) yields 1.09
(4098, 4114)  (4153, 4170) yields 1.06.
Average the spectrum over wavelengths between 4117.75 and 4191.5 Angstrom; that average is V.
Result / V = 15.3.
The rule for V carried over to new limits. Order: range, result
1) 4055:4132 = 15.2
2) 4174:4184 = 14.8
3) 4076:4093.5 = 16.1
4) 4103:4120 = 16.1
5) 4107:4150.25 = 15.4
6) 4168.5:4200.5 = 15.1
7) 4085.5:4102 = 15.3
